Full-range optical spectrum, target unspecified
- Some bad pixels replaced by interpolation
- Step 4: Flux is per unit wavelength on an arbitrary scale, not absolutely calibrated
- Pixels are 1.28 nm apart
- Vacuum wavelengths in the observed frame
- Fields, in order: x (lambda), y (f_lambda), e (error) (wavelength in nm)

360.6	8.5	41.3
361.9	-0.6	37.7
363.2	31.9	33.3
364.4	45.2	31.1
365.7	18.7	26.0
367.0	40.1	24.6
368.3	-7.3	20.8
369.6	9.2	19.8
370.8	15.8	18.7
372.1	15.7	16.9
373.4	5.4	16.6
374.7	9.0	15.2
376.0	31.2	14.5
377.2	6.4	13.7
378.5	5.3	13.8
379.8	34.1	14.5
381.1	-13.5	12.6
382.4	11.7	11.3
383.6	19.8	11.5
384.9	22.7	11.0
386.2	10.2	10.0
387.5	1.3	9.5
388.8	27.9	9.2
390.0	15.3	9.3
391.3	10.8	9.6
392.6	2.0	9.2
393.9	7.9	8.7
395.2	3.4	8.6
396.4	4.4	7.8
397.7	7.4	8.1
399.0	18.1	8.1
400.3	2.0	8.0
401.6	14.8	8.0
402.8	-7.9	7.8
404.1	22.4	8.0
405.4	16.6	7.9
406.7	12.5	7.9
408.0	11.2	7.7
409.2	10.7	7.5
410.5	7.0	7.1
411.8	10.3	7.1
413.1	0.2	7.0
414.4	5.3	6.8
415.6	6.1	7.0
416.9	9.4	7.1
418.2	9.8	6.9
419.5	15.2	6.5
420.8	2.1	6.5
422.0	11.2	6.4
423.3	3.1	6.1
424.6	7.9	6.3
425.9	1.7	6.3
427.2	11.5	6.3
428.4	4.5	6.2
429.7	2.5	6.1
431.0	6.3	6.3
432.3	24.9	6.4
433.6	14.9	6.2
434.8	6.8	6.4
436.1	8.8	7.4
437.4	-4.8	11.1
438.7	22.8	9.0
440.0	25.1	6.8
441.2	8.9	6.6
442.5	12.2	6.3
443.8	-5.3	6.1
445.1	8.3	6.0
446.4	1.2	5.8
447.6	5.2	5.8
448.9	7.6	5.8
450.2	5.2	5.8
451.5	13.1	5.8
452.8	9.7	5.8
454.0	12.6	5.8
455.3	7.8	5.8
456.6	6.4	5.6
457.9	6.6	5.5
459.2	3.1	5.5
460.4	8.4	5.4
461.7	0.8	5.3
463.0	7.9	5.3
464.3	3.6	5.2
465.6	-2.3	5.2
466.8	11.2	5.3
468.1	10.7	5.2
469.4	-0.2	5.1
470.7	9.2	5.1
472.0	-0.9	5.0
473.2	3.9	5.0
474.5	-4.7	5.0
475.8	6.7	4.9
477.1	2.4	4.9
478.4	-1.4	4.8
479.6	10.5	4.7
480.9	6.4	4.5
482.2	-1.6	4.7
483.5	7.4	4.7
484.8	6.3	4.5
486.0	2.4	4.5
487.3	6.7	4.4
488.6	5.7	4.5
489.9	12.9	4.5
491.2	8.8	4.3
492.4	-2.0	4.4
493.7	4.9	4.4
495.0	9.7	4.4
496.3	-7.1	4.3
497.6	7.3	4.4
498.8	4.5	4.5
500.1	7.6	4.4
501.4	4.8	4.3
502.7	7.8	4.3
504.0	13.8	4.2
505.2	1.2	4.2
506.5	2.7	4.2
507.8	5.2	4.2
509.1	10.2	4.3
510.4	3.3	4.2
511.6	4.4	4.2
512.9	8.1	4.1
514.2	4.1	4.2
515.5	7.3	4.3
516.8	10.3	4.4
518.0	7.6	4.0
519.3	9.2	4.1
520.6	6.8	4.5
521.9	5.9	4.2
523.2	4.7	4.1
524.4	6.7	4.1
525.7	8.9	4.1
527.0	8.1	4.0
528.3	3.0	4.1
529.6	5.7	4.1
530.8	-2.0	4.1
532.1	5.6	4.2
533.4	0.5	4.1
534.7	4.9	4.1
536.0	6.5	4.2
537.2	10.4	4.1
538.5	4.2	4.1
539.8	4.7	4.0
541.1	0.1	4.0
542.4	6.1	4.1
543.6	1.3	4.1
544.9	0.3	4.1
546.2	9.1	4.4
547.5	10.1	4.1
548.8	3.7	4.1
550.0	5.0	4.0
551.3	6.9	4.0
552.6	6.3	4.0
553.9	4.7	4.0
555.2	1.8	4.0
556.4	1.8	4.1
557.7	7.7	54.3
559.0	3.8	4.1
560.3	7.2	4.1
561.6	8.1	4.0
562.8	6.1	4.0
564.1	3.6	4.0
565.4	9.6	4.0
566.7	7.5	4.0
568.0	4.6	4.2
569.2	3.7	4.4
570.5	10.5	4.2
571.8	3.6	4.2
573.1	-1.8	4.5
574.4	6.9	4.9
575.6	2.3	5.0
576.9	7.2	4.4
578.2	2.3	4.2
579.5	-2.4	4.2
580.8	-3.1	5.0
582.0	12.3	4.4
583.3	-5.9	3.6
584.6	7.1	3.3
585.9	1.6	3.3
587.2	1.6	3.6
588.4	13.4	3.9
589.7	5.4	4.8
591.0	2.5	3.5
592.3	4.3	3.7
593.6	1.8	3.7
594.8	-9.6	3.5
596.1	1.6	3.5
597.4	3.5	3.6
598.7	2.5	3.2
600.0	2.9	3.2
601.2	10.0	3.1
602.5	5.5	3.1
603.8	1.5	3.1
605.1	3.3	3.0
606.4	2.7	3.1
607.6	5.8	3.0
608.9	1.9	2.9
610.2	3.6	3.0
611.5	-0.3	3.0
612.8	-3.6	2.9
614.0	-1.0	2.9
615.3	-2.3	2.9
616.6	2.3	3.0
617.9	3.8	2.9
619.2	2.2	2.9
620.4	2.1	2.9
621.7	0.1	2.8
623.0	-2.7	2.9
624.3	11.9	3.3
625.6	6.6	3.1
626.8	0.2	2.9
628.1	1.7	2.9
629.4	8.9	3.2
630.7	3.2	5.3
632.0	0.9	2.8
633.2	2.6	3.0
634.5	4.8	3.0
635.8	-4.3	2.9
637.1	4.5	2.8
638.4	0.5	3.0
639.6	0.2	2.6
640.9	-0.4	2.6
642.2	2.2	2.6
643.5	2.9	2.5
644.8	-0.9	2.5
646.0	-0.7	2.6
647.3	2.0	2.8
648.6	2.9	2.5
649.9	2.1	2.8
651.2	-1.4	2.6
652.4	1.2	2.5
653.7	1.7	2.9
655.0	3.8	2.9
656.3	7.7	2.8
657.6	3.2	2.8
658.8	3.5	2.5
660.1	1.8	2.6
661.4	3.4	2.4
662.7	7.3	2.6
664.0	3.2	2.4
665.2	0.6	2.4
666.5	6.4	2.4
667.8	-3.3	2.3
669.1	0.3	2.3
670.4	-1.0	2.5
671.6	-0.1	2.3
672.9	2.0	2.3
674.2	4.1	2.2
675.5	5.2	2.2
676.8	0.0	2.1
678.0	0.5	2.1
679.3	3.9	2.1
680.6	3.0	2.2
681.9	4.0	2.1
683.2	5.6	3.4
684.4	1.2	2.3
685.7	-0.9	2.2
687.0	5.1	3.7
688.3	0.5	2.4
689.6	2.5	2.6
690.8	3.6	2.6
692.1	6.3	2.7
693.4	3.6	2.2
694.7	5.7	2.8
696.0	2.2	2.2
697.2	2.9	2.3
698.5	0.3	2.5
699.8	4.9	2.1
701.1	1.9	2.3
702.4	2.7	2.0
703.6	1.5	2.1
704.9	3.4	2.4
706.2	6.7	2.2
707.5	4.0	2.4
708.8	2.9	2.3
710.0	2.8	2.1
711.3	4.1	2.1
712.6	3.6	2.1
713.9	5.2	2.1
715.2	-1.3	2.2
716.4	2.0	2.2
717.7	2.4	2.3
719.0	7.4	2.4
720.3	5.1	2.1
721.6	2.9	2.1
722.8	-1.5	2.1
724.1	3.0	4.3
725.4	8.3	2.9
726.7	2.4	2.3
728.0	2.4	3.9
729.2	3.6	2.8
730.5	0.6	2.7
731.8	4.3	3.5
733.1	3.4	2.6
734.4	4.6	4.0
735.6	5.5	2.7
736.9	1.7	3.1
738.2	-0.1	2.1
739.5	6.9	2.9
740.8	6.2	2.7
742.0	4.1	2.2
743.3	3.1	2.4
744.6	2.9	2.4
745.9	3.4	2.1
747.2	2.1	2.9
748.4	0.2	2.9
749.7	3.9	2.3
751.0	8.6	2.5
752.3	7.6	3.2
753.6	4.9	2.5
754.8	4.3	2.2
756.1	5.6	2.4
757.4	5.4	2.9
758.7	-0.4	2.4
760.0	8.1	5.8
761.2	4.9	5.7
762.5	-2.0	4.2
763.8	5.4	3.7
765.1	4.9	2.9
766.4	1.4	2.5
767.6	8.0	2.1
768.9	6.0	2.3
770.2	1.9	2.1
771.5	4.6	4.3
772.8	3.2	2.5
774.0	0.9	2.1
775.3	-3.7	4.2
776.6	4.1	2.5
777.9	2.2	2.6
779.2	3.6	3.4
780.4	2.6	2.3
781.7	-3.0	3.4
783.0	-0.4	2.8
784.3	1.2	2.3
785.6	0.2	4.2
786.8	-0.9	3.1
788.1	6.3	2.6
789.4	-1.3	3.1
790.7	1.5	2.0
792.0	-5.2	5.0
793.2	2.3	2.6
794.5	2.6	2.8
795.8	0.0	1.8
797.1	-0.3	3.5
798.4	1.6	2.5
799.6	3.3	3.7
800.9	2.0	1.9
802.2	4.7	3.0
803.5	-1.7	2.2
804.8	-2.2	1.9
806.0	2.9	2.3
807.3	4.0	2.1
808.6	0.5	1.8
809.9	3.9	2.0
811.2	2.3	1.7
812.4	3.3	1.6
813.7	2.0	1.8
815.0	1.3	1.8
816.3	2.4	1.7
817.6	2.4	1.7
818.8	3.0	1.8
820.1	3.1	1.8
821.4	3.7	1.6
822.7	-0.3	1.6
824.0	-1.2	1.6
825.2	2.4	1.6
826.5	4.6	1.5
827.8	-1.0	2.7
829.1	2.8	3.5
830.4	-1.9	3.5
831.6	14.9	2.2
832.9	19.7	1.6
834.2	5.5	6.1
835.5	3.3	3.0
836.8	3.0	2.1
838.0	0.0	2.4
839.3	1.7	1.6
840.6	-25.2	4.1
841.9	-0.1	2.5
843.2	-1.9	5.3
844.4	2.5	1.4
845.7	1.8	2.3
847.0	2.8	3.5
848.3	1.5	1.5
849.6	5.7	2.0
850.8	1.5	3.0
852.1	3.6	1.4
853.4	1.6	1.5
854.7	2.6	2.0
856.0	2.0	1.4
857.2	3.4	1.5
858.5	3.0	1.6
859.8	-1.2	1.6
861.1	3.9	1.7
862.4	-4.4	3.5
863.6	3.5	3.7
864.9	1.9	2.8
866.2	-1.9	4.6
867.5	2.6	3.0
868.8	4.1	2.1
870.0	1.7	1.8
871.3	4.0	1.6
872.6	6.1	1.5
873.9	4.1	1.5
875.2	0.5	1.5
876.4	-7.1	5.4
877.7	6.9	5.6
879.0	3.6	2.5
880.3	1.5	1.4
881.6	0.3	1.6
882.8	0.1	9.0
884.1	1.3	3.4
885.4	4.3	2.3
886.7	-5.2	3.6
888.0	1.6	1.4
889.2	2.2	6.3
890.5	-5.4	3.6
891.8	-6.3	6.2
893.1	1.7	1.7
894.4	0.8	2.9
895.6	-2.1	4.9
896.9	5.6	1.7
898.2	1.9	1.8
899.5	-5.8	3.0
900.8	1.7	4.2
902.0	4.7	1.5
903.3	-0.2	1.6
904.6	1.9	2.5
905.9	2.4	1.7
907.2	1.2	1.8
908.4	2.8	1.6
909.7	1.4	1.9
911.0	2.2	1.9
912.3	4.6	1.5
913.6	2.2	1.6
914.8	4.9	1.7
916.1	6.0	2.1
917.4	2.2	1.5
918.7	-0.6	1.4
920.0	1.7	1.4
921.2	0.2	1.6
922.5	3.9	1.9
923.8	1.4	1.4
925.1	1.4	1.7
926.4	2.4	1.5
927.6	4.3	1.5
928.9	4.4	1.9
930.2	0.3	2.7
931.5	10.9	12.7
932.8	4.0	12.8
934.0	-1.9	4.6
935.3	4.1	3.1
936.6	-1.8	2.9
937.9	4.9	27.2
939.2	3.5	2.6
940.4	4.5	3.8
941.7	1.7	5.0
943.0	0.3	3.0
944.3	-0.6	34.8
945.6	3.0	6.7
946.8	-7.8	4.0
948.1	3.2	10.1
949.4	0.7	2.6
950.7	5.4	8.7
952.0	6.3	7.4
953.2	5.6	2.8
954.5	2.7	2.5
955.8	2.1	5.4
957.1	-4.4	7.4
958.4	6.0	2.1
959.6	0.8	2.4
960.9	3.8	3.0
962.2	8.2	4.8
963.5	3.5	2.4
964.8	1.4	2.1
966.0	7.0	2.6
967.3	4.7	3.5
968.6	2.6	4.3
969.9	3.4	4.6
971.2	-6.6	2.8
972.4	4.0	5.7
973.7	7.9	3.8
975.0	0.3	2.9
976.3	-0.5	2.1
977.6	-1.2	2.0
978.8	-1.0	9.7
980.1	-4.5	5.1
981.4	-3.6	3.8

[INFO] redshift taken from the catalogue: 1.232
